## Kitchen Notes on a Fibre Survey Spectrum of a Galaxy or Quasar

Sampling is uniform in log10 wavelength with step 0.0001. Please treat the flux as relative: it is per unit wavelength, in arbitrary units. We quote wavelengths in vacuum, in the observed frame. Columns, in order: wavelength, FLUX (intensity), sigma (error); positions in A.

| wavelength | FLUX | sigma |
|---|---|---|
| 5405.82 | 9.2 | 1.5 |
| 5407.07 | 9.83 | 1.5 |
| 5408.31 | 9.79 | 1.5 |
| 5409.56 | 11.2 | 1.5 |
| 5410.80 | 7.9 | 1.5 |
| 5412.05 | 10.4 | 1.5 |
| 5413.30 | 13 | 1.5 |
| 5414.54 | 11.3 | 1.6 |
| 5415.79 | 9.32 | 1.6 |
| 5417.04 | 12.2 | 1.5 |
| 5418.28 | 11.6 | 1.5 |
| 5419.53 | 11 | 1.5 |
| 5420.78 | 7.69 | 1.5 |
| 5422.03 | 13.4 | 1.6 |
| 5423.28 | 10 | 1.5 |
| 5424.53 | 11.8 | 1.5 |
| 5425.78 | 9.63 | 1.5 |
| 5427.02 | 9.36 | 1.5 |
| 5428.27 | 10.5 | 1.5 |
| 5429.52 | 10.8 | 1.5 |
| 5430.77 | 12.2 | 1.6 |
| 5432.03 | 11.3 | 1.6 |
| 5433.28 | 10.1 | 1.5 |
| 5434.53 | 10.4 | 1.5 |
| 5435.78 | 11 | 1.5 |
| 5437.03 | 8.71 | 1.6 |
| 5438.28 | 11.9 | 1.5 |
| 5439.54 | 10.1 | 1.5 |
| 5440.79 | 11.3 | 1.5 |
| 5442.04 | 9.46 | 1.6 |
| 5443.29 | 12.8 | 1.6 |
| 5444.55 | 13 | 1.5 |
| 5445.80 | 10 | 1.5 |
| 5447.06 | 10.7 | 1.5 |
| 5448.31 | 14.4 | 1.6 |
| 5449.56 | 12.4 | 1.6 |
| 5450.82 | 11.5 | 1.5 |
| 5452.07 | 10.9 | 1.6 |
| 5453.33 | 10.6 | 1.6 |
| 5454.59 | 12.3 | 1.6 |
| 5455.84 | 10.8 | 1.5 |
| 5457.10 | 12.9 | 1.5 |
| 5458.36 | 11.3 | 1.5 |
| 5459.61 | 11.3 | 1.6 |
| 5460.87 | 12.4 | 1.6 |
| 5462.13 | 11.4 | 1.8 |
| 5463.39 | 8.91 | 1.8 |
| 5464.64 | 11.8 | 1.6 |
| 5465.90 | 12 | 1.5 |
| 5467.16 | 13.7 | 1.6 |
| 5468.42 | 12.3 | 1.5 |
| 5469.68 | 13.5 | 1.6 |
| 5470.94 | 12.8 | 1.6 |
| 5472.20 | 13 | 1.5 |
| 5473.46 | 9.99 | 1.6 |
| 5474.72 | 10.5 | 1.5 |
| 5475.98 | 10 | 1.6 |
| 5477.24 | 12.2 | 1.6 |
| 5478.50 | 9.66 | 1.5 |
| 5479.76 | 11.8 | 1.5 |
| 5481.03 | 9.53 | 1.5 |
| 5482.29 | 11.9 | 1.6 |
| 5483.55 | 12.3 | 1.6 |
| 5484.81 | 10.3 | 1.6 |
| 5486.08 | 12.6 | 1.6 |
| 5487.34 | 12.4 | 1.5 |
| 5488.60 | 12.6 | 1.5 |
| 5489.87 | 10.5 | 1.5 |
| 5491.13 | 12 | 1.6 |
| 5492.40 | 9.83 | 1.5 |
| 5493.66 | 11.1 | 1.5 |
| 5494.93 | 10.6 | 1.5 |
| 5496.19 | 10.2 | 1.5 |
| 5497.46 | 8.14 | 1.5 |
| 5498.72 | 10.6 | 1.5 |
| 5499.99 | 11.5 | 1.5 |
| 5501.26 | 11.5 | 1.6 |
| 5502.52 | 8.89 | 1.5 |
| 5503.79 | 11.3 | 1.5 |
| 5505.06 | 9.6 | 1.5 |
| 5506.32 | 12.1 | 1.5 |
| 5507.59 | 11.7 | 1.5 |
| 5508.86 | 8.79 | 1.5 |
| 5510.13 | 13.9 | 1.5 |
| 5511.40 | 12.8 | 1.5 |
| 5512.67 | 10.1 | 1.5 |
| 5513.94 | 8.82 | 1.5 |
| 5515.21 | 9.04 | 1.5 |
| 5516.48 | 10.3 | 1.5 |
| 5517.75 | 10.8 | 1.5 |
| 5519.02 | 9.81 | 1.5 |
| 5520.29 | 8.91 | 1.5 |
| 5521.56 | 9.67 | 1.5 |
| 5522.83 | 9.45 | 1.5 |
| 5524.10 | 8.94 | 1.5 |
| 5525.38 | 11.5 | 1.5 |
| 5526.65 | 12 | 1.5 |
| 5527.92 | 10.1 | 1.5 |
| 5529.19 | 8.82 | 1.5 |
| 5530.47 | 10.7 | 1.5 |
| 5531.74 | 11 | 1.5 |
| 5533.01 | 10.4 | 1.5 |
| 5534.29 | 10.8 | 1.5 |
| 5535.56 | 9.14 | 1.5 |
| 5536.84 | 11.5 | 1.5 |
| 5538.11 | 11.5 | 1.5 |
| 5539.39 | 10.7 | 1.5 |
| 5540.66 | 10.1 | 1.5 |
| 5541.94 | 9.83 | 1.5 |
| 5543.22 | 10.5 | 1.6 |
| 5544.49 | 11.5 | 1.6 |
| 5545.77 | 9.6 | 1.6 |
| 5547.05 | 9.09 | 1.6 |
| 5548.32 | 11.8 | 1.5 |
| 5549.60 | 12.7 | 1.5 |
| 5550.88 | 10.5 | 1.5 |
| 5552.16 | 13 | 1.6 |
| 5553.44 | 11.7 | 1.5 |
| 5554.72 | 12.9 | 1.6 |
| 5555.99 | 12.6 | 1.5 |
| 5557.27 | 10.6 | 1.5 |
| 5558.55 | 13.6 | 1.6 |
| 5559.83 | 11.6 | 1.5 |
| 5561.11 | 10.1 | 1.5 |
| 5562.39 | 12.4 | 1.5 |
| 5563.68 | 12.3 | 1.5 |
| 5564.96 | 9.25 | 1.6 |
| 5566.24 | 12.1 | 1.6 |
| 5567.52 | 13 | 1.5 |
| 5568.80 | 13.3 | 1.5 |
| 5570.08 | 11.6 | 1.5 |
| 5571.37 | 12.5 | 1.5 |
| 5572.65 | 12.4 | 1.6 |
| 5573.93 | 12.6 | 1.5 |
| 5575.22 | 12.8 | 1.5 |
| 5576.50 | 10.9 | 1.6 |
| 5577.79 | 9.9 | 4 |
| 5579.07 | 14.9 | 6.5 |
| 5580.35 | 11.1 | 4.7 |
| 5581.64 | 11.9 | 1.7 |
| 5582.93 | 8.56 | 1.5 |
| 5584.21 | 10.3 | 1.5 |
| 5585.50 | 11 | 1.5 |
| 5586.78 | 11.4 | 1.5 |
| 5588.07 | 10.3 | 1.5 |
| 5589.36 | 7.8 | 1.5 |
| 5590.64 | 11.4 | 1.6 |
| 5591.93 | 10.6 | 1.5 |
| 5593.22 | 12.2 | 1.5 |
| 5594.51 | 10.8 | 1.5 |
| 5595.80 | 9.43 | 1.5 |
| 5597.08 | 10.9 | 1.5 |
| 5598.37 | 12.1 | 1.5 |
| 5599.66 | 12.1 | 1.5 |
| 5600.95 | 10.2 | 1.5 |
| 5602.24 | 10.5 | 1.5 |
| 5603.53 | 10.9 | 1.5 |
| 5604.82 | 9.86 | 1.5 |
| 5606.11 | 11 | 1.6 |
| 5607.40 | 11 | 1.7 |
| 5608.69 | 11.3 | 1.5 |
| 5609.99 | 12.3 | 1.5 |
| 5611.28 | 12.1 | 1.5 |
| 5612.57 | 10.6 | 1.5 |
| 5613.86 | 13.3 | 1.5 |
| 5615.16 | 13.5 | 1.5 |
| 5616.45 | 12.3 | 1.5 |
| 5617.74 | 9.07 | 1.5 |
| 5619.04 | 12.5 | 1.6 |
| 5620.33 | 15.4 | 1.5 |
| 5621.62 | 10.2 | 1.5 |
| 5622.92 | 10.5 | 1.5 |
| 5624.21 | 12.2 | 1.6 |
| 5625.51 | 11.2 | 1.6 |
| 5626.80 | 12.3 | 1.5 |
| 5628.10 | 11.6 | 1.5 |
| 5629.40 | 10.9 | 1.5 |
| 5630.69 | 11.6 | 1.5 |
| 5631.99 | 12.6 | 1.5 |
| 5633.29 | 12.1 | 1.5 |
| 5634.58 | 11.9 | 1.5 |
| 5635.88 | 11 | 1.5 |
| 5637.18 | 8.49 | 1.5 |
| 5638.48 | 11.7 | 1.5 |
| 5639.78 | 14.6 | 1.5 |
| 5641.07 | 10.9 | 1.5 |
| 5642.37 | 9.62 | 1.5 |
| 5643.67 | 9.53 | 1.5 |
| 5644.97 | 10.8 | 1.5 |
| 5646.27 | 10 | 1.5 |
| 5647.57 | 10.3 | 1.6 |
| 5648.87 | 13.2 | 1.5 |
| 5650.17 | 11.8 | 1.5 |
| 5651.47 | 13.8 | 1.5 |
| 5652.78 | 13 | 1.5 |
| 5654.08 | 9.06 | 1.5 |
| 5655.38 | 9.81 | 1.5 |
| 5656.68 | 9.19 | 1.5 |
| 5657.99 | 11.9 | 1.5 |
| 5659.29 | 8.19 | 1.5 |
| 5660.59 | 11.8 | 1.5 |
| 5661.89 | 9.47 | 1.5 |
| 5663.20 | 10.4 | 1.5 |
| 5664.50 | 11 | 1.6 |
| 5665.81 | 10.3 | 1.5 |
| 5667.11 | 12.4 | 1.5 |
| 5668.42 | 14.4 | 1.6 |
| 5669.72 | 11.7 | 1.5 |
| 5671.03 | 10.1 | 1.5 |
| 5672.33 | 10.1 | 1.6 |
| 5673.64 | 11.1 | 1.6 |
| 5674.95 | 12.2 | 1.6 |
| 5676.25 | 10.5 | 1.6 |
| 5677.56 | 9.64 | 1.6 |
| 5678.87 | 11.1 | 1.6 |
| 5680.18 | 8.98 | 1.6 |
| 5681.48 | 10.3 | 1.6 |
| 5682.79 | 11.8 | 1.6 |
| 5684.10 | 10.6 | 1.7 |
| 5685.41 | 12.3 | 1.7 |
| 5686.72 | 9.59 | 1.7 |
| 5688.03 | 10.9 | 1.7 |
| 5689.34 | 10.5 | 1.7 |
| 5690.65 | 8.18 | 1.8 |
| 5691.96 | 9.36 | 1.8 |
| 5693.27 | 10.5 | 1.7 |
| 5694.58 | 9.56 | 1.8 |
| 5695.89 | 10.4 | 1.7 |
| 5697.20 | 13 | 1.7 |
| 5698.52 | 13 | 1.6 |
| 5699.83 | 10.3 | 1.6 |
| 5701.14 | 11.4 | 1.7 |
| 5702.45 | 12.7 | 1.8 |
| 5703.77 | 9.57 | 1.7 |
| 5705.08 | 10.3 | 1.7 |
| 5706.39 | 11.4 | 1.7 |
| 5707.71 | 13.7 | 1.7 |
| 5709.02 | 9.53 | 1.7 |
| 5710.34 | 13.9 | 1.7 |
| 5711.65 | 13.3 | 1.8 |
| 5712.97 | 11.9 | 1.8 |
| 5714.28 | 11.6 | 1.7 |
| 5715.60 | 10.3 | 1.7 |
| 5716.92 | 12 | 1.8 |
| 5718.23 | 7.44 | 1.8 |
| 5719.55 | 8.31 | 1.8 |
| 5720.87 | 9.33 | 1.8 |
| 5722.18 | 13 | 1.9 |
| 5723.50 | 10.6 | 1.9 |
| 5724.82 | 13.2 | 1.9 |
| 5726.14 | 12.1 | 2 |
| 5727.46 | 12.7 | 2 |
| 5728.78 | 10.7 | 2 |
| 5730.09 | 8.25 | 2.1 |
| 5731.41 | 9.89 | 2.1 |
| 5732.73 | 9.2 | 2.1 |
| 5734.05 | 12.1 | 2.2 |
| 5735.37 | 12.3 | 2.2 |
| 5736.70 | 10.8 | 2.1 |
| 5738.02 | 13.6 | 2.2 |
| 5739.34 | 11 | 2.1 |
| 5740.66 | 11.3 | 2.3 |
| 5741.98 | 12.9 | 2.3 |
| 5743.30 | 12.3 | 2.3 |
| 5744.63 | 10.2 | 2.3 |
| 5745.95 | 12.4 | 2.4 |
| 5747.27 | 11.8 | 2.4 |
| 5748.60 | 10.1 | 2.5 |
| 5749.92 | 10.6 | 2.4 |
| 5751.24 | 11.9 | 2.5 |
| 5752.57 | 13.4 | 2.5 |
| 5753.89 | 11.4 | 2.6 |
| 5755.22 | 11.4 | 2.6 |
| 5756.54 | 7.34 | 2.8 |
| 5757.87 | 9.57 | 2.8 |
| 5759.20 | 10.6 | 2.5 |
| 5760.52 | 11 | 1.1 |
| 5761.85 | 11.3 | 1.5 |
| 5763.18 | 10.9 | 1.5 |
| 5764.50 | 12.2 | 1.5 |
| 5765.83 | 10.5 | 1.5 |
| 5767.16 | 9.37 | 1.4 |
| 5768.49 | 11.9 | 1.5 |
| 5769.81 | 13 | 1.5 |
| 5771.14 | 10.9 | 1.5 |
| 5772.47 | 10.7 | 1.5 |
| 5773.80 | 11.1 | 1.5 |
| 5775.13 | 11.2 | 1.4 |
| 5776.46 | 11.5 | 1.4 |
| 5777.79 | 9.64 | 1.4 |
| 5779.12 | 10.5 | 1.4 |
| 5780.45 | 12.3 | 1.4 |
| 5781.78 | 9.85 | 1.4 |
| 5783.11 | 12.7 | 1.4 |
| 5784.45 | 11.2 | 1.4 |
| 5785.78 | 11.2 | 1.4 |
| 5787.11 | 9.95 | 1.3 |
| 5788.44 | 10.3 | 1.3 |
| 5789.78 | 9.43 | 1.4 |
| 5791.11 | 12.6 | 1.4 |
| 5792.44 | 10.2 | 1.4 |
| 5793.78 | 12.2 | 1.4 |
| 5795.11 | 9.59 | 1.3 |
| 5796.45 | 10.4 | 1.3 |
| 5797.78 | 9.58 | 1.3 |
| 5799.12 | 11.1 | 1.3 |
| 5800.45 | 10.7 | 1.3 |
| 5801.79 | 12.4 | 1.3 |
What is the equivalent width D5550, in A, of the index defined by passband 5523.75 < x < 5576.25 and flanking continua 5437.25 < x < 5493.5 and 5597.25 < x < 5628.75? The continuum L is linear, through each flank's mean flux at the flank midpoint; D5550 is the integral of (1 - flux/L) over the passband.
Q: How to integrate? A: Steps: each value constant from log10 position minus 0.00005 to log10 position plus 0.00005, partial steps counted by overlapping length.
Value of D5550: 1.1 A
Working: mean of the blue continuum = 11.5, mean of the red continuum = 11.6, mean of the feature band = 11.3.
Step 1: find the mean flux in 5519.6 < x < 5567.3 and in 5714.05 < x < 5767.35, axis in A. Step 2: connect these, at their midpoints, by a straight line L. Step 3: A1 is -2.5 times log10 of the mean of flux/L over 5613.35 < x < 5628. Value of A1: -0.101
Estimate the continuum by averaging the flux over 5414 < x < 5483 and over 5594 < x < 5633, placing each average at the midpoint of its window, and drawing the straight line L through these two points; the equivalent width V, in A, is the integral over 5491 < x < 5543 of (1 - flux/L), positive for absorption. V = 4.12 A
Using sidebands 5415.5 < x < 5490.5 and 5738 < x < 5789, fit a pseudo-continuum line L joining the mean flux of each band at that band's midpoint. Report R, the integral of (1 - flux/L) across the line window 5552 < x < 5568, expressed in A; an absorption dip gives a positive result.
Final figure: -0.9 A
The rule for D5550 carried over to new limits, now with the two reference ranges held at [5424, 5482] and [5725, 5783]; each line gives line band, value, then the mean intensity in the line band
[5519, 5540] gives 1.8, 10.3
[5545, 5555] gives -0.1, 11.4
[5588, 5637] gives -0.6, 11.3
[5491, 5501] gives 0.7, 10.5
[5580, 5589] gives 0.5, 10.5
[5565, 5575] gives -1.0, 12.3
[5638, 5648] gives 0.2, 10.9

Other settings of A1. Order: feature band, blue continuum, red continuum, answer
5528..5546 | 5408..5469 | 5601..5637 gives 0.09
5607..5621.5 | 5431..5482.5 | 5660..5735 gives -0.09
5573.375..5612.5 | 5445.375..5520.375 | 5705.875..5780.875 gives 0.01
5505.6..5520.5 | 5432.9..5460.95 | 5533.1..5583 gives 0.08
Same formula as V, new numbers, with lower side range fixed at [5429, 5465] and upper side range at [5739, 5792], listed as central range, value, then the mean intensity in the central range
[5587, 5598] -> 0.66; 10.5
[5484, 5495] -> -0.14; 11.4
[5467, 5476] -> -0.61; 12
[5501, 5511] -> 0.21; 11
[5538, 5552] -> 0.56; 10.8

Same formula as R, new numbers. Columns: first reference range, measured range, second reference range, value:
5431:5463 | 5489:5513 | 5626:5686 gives 0.91 A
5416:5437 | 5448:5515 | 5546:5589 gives -1.37 A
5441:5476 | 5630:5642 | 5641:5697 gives -0.81 A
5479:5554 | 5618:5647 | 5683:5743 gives -1.23 A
